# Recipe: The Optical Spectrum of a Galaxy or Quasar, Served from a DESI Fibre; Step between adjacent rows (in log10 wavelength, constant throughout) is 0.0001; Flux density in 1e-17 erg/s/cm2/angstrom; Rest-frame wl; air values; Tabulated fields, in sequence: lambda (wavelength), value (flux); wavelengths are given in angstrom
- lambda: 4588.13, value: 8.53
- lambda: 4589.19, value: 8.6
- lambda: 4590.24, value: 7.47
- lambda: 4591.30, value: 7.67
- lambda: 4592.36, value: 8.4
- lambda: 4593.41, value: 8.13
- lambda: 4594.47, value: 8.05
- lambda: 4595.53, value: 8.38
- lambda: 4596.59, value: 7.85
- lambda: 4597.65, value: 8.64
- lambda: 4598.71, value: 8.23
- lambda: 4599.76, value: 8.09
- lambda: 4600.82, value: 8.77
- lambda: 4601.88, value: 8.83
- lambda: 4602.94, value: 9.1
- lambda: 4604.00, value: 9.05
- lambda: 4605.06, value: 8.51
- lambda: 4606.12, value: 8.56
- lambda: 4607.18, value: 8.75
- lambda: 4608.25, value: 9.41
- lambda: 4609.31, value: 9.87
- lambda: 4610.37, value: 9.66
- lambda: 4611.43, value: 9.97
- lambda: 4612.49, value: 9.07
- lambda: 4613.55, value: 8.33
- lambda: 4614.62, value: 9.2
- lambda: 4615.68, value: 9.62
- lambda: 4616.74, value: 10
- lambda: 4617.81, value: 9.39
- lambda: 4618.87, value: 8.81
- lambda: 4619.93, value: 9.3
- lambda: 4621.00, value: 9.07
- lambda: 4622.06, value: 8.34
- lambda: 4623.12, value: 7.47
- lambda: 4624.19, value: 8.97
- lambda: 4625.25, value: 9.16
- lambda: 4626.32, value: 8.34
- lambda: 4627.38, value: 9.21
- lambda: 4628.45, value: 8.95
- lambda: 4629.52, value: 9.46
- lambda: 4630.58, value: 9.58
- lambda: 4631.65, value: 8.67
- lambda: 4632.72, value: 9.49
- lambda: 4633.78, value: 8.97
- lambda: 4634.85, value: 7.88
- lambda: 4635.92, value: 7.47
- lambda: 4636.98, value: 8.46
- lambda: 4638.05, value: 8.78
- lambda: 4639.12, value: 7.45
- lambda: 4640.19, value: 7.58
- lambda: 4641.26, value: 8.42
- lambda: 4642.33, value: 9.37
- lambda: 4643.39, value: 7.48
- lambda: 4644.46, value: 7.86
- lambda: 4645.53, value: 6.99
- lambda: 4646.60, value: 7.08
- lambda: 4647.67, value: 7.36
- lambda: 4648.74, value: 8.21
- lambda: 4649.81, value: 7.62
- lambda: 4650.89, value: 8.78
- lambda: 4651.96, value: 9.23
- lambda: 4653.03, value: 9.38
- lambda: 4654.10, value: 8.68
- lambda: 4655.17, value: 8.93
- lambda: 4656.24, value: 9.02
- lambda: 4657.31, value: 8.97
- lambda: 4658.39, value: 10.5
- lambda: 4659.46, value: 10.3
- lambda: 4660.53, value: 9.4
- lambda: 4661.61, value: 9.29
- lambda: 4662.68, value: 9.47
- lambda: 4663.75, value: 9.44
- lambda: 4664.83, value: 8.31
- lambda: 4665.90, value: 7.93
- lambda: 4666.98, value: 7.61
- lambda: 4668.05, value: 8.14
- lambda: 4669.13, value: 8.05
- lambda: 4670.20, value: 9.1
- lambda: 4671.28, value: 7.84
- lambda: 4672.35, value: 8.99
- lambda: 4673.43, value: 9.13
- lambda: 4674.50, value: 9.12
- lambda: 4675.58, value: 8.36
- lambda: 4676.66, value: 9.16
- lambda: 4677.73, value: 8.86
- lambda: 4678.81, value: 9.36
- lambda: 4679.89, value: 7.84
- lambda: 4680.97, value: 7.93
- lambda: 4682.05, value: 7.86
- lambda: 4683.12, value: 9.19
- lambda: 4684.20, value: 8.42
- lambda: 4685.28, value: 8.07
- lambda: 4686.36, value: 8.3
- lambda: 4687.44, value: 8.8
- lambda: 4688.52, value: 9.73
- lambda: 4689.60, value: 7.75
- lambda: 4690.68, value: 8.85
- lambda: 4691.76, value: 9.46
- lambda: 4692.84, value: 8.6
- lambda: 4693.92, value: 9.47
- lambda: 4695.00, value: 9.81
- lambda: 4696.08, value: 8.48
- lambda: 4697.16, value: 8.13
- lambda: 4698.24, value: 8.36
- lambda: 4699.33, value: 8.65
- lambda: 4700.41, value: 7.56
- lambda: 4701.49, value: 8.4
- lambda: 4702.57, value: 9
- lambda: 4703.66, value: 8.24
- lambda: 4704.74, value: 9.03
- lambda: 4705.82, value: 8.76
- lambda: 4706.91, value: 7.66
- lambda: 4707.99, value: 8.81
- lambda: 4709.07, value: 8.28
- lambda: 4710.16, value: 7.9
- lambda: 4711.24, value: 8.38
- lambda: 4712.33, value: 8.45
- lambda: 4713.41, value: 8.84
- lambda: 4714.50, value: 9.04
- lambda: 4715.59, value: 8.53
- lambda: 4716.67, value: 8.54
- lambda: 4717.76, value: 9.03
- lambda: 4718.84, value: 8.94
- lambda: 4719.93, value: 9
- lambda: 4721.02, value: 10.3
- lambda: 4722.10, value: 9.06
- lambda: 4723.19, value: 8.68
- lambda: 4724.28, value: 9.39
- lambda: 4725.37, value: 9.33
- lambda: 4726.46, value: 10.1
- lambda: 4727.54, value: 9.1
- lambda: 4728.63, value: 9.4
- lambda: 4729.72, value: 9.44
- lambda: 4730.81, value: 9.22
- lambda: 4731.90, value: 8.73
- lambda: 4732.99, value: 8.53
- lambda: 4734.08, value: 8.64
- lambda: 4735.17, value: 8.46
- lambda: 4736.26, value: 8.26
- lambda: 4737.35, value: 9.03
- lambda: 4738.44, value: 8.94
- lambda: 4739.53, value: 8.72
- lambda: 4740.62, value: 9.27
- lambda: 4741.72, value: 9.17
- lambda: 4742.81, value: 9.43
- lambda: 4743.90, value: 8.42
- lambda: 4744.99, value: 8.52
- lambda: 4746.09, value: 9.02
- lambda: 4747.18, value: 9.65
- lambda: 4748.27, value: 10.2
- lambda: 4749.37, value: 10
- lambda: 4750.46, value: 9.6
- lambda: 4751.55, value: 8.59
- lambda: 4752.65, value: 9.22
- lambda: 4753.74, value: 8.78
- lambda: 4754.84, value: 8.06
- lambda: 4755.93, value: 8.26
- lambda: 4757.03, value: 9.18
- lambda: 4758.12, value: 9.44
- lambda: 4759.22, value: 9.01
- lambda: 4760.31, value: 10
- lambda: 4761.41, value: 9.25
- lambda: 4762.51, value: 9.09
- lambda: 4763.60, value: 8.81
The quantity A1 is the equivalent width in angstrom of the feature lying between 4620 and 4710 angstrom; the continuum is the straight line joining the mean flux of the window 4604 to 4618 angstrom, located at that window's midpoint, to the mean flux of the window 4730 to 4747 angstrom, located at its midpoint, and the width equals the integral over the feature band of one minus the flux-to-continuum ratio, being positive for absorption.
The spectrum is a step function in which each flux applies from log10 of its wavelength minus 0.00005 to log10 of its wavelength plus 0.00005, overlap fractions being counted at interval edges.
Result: 4.6 angstrom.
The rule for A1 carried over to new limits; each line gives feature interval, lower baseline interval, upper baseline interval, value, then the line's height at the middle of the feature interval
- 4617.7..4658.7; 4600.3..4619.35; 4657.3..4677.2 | 2.13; 9.03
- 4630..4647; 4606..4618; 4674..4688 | 1.52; 9.04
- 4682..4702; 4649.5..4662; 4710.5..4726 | 0.91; 9.06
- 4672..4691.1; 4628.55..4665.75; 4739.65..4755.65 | 0.34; 8.8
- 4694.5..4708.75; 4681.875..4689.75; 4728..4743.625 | 0.28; 8.7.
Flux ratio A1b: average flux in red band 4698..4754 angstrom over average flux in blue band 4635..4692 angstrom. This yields 1.04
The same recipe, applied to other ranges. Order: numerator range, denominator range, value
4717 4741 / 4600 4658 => 1.04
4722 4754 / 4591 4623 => 1.03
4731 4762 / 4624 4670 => 1.05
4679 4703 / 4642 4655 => 1.05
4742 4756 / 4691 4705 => 1.04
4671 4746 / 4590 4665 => 1.01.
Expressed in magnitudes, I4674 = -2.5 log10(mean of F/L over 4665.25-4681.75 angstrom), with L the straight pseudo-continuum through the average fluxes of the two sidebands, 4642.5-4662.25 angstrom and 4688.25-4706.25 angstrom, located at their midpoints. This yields 0.02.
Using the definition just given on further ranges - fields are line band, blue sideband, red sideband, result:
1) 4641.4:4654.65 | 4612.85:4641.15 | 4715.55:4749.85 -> 0.08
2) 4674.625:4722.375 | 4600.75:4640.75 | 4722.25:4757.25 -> 0.04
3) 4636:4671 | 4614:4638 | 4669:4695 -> 0.04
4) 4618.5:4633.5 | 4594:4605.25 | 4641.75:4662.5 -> -0.04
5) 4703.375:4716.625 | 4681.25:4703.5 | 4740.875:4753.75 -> 0.04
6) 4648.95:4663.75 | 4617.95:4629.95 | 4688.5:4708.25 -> -0.05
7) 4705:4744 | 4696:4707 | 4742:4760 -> -0.02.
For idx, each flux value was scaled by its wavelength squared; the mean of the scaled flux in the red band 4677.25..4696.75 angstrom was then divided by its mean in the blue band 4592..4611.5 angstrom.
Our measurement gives 1.0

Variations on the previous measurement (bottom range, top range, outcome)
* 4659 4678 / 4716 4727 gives 1.07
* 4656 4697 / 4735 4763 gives 1.06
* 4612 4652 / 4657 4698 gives 1.05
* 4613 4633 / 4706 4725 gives 1.01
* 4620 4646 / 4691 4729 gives 1.07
